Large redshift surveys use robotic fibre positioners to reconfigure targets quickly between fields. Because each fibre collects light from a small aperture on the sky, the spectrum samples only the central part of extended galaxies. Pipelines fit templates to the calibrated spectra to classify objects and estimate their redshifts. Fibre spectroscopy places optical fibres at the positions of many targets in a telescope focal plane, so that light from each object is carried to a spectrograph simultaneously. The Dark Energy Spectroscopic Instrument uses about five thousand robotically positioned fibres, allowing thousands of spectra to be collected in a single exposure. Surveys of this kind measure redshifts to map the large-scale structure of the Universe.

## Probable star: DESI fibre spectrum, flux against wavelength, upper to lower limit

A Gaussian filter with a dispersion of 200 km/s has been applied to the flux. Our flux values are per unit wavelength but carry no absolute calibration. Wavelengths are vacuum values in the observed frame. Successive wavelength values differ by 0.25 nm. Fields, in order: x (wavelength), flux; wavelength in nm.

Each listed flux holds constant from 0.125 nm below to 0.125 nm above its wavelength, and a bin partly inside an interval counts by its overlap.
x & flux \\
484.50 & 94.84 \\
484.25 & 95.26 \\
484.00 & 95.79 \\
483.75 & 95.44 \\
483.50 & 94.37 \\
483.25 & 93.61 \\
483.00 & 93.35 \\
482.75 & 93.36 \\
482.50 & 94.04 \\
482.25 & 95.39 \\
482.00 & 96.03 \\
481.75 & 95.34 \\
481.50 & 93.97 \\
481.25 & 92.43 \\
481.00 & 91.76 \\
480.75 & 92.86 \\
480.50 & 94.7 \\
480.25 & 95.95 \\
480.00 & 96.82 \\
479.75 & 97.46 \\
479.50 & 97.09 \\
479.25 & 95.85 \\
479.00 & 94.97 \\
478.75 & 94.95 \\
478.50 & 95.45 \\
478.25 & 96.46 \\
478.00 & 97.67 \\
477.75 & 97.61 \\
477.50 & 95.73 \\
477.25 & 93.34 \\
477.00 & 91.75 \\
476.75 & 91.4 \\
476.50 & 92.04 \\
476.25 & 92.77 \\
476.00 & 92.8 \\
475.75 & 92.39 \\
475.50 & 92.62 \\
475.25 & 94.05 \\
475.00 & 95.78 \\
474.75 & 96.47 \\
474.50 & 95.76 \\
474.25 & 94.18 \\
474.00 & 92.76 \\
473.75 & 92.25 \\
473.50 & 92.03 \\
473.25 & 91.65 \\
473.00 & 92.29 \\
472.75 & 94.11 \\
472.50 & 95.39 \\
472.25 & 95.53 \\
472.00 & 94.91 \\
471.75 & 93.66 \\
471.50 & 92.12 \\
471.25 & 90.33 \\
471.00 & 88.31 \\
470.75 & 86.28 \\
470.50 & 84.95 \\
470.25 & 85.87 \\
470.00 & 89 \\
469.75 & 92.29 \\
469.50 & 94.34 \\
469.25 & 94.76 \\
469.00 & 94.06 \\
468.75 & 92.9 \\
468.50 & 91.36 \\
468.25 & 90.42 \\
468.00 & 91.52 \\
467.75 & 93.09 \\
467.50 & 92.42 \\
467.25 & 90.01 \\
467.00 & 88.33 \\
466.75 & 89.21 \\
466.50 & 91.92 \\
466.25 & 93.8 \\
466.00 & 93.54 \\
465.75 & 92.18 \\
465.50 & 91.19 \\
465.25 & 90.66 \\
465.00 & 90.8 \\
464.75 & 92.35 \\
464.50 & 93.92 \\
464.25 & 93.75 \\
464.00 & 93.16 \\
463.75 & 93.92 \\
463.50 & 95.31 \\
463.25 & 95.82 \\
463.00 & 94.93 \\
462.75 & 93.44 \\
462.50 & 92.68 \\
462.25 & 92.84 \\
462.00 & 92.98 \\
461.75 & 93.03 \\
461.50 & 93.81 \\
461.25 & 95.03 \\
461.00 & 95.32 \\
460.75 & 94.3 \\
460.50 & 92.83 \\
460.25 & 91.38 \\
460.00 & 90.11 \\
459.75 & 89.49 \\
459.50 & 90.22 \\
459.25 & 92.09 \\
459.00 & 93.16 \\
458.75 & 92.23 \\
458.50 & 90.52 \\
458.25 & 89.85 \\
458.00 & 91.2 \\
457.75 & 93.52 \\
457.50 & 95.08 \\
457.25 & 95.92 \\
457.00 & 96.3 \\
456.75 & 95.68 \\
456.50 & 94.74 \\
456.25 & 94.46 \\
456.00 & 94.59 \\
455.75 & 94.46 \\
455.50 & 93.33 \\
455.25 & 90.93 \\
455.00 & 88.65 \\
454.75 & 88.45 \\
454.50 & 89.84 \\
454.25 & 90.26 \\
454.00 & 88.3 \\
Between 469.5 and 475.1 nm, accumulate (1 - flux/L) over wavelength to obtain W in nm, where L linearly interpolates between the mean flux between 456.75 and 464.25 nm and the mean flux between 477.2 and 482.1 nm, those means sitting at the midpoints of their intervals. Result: 0.14 nm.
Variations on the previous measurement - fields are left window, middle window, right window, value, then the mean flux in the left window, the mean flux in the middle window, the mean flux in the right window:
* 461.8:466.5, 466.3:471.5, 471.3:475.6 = 0.16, 93.1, 90.7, 93.8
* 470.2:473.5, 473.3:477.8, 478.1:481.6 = -0.02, 91.3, 93.6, 95.1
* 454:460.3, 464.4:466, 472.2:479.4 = 0.02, 92.2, 91.9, 94.1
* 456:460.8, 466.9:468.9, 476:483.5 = 0.05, 92.8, 91.3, 94.6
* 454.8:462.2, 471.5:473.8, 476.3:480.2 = 0.03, 92.9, 93.5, 95.2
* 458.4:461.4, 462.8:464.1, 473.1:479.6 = -0.03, 92.3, 94.6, 94.2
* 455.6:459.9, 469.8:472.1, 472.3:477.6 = 0.09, 93.1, 89.5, 93.4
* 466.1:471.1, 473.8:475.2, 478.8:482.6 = -0.03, 90.8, 94.8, 95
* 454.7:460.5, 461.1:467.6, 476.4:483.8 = 0.03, 92.5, 92.7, 94.7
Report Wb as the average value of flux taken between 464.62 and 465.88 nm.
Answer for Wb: 91.5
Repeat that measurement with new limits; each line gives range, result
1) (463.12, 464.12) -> 94.6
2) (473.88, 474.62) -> 94.2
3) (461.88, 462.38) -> 92.9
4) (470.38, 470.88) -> 85.6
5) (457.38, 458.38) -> 92.4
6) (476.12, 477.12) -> 92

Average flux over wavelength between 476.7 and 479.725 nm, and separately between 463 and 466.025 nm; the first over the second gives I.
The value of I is 1.02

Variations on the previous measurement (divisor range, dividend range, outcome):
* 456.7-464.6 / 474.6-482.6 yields 1.02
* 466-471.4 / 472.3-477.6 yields 1.03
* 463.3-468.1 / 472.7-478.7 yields 1.02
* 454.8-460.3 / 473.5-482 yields 1.02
